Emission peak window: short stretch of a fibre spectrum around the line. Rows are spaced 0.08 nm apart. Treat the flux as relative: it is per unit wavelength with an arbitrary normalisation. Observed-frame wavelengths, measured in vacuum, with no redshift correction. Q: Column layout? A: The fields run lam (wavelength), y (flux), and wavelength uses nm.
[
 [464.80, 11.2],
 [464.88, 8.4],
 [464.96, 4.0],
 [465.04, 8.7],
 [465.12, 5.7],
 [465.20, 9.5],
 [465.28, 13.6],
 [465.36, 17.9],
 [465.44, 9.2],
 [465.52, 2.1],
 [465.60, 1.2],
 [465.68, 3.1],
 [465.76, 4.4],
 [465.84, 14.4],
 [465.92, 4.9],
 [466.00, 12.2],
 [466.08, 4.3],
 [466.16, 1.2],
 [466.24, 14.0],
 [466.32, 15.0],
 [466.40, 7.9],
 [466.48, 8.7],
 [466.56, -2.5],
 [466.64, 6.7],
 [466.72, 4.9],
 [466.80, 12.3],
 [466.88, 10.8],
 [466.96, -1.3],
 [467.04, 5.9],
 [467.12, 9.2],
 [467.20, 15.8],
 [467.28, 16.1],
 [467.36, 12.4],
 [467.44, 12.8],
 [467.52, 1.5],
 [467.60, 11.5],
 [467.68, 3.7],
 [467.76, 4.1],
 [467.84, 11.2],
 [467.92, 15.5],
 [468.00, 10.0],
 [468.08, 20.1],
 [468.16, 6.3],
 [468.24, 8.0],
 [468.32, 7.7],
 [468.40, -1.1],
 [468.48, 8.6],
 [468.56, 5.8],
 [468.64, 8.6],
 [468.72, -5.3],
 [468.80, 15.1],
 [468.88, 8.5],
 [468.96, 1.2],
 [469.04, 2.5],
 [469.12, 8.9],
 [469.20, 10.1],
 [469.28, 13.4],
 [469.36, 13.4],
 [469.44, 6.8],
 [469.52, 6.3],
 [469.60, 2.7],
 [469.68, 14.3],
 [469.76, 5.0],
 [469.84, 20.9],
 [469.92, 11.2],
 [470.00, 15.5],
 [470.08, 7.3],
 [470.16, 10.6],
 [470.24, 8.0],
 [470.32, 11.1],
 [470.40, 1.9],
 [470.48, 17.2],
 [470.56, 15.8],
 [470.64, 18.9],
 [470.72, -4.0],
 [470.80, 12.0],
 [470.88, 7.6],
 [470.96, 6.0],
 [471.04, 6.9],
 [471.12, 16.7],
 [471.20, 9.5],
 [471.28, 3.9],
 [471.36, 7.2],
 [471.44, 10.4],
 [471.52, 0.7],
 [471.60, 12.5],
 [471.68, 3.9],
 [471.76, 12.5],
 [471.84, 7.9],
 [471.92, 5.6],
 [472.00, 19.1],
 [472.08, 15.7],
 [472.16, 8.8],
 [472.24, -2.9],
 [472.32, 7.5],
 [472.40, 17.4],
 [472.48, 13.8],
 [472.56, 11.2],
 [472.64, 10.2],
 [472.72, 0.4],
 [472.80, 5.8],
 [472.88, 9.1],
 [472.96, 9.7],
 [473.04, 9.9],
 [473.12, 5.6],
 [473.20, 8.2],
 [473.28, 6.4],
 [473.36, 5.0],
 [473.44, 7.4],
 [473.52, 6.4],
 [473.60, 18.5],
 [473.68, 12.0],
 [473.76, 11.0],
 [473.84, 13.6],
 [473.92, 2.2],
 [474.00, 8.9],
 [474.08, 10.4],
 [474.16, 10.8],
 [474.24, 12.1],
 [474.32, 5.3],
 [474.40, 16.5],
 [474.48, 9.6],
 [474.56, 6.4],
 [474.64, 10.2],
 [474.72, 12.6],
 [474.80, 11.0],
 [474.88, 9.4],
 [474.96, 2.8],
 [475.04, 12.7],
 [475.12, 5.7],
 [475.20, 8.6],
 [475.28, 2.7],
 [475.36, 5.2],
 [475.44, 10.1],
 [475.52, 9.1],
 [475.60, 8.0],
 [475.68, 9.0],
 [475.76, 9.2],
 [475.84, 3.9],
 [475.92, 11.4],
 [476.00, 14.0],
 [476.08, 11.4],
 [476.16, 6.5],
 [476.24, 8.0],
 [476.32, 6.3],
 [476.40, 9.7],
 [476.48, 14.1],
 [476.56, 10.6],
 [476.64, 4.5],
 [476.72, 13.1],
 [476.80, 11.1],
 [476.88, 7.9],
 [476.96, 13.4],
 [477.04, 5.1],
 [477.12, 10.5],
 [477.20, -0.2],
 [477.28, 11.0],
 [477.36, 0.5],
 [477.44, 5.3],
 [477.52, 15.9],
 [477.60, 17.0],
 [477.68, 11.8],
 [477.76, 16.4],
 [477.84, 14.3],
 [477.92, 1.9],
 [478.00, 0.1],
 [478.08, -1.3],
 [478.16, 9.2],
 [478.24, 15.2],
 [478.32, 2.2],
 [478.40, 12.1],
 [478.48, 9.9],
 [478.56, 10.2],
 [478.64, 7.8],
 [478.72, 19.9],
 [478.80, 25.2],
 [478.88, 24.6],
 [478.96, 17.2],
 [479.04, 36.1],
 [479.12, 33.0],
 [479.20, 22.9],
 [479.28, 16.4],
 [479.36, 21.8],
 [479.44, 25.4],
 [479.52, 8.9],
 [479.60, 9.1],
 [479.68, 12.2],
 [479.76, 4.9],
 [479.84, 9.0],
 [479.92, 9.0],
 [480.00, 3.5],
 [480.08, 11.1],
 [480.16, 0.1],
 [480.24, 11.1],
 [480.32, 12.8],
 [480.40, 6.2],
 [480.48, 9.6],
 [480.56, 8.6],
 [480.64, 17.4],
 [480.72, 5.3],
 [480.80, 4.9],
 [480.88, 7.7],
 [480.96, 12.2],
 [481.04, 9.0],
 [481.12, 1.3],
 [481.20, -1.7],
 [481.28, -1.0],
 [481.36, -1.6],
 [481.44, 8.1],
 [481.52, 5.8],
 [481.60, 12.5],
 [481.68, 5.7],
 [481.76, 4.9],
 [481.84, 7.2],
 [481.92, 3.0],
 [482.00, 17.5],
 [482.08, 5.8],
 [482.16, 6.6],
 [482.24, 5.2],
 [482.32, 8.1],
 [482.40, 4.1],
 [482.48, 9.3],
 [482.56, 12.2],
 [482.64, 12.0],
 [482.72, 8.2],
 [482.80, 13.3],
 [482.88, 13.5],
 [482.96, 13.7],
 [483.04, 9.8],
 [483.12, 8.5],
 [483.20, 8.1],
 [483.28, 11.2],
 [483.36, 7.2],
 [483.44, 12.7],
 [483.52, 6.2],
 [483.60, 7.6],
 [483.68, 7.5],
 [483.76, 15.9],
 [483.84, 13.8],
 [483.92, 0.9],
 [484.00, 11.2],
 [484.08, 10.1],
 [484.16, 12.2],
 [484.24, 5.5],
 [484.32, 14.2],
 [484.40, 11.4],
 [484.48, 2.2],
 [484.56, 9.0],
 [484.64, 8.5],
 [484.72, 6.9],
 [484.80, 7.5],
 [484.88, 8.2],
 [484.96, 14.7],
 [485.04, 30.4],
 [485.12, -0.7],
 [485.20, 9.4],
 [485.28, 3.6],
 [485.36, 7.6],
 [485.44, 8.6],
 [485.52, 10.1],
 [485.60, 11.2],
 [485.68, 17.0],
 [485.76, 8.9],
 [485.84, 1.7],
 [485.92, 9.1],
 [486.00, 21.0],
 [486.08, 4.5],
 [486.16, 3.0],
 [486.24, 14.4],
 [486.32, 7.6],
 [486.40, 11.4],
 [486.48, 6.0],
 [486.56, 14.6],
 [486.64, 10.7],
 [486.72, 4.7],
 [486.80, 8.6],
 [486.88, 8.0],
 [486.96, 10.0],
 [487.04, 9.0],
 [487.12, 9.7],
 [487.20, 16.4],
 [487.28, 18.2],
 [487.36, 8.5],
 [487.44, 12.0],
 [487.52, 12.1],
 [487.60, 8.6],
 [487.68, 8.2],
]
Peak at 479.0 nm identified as [O II]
